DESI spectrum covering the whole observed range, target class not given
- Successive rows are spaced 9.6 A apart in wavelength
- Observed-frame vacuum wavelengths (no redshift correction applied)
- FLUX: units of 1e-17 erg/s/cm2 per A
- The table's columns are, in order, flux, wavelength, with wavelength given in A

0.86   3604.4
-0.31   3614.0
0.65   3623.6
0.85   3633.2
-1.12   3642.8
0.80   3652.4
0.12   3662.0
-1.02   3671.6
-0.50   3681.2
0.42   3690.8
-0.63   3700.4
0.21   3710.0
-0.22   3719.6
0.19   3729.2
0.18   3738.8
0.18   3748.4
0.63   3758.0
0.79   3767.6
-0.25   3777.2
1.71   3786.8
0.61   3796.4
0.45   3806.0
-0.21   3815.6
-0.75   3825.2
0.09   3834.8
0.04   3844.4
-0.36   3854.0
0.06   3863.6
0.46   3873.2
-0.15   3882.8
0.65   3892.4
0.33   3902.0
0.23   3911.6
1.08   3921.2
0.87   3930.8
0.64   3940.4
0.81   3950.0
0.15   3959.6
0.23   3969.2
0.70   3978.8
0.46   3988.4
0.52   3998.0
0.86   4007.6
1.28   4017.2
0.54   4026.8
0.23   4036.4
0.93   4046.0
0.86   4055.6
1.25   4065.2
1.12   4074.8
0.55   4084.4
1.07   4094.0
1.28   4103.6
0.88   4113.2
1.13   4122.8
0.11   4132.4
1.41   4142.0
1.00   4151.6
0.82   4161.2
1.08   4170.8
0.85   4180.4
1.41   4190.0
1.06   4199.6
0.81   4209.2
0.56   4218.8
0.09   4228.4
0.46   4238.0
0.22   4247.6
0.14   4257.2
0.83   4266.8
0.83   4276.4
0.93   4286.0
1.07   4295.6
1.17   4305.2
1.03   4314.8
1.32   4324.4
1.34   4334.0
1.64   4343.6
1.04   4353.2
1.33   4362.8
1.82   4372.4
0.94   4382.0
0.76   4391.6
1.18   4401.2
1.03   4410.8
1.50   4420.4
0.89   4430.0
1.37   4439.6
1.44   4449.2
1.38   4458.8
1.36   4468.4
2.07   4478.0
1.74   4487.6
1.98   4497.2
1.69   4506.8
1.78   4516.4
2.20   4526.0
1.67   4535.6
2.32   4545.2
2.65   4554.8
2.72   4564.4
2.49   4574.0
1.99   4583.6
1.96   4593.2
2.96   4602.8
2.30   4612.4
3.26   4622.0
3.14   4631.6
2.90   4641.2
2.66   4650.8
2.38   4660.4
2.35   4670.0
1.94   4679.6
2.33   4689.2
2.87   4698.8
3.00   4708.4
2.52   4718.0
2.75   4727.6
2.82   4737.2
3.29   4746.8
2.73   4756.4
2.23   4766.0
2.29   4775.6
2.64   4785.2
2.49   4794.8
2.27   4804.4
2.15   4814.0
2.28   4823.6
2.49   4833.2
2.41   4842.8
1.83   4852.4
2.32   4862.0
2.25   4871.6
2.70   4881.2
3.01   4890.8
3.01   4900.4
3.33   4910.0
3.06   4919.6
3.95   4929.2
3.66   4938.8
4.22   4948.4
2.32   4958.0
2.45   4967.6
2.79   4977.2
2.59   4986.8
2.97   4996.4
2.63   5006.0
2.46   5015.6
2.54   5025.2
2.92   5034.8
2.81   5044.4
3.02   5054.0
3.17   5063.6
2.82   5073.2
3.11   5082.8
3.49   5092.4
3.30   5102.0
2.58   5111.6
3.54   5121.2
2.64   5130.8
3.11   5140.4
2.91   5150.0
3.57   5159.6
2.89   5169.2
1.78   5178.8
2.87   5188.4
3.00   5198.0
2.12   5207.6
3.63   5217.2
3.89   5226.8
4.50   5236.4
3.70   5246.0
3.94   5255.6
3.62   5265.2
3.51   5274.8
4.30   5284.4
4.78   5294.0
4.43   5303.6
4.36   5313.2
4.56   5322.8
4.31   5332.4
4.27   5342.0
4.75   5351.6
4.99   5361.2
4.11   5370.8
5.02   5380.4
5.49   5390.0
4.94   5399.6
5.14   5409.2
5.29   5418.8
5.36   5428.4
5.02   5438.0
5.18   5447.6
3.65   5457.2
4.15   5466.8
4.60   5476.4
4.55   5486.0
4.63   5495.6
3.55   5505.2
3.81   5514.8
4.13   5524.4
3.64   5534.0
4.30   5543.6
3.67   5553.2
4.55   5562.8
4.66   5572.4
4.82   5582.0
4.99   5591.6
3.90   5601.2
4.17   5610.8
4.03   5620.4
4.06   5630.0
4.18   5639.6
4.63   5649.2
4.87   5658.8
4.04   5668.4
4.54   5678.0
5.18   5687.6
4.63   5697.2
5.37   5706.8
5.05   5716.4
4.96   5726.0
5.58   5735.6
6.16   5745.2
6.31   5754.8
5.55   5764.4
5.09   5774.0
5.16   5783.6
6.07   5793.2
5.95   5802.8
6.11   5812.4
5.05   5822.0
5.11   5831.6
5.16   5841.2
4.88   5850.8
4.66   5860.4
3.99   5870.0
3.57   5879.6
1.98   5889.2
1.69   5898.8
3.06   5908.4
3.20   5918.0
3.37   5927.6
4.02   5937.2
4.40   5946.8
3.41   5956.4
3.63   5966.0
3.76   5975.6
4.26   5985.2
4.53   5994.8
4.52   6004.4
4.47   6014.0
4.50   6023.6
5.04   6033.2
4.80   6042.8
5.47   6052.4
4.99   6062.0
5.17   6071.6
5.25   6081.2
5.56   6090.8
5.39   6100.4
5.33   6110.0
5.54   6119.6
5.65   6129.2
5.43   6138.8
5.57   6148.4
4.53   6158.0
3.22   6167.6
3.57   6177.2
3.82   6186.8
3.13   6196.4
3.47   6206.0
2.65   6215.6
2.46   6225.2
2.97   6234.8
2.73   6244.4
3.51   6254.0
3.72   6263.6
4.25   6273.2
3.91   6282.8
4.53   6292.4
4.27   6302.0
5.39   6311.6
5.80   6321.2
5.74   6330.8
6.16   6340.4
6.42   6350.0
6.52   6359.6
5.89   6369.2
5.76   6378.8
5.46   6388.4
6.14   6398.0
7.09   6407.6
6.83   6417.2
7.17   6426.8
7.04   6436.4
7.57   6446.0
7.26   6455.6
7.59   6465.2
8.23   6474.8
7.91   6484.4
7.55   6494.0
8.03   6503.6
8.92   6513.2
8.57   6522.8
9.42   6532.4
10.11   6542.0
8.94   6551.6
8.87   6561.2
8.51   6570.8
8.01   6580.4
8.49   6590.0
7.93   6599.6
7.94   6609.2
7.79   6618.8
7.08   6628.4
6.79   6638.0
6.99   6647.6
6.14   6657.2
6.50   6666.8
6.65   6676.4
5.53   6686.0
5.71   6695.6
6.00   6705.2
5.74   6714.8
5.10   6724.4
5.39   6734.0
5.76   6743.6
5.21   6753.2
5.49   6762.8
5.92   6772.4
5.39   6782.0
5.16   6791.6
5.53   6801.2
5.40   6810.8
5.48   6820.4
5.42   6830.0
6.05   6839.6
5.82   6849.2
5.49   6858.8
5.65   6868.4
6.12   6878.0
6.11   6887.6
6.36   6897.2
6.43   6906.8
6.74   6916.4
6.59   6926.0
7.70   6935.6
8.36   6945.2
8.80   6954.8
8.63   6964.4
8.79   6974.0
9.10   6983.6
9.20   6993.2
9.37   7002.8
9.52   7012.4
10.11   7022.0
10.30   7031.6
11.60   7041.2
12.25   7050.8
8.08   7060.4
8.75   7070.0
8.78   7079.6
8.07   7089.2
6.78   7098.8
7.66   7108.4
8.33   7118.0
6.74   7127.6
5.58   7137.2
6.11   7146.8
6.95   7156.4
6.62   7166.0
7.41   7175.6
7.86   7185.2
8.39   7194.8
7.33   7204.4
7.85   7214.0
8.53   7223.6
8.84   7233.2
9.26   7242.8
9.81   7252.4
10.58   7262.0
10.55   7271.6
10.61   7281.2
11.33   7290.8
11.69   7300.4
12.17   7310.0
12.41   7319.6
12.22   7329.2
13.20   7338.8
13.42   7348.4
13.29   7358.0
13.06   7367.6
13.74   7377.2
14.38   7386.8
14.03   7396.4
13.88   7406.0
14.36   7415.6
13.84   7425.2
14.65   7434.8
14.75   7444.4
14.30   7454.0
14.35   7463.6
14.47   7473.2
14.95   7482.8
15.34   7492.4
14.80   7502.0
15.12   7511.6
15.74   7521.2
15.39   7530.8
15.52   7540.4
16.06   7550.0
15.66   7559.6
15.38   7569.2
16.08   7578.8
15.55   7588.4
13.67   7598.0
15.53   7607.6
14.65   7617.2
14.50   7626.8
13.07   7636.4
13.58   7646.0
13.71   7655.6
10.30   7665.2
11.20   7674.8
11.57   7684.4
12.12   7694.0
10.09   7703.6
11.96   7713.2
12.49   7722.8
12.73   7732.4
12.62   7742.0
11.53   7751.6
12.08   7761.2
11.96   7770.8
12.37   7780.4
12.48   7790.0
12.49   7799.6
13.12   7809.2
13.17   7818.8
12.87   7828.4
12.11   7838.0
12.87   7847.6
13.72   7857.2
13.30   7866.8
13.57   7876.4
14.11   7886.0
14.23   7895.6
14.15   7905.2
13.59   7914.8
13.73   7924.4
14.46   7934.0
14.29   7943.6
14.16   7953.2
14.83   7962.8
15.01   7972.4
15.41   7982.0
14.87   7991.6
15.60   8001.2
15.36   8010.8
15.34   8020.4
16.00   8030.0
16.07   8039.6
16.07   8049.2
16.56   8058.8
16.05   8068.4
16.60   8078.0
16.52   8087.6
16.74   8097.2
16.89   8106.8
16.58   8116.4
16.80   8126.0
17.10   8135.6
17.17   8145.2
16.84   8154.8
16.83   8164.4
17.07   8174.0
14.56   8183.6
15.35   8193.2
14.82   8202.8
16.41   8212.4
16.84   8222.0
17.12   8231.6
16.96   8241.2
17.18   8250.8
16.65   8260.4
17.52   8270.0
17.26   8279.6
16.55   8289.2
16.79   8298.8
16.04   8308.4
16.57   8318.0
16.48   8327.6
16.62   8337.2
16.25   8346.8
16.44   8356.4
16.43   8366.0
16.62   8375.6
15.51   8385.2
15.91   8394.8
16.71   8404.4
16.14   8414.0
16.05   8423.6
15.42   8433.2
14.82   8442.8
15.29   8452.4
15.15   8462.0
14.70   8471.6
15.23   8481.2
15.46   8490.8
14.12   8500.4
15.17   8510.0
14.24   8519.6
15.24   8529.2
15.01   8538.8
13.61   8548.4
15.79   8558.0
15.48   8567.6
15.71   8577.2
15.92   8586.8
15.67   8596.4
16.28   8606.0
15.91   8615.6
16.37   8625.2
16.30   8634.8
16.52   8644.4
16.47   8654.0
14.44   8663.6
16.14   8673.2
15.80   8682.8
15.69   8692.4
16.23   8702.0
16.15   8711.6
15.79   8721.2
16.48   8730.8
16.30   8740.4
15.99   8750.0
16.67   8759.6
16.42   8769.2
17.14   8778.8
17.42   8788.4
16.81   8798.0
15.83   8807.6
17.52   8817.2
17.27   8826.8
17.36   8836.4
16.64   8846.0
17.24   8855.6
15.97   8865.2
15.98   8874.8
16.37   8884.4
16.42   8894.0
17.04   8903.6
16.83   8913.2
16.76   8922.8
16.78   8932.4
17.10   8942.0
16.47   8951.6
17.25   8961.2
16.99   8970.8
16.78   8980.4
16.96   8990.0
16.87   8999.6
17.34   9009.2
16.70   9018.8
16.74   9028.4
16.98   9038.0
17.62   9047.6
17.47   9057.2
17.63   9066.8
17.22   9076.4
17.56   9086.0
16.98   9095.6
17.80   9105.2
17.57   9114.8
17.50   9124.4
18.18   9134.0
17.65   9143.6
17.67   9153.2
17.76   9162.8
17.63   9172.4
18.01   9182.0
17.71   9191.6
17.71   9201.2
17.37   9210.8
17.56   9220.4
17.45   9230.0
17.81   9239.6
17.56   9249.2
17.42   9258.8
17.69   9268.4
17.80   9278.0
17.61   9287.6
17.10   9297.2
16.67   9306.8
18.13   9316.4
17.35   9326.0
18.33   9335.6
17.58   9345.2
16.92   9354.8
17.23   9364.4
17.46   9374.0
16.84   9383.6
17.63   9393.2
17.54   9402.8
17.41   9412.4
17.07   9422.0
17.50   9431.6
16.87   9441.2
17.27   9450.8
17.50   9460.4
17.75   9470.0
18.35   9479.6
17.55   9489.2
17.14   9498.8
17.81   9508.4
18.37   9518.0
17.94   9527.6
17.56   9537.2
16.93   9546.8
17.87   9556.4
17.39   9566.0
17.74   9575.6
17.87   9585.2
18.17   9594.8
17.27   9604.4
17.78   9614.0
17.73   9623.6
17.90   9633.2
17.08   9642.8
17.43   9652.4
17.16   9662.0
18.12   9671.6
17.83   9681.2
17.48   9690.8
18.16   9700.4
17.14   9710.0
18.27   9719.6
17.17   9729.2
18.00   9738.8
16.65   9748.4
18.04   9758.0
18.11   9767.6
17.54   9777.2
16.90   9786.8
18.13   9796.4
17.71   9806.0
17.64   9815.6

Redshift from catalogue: 0.00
